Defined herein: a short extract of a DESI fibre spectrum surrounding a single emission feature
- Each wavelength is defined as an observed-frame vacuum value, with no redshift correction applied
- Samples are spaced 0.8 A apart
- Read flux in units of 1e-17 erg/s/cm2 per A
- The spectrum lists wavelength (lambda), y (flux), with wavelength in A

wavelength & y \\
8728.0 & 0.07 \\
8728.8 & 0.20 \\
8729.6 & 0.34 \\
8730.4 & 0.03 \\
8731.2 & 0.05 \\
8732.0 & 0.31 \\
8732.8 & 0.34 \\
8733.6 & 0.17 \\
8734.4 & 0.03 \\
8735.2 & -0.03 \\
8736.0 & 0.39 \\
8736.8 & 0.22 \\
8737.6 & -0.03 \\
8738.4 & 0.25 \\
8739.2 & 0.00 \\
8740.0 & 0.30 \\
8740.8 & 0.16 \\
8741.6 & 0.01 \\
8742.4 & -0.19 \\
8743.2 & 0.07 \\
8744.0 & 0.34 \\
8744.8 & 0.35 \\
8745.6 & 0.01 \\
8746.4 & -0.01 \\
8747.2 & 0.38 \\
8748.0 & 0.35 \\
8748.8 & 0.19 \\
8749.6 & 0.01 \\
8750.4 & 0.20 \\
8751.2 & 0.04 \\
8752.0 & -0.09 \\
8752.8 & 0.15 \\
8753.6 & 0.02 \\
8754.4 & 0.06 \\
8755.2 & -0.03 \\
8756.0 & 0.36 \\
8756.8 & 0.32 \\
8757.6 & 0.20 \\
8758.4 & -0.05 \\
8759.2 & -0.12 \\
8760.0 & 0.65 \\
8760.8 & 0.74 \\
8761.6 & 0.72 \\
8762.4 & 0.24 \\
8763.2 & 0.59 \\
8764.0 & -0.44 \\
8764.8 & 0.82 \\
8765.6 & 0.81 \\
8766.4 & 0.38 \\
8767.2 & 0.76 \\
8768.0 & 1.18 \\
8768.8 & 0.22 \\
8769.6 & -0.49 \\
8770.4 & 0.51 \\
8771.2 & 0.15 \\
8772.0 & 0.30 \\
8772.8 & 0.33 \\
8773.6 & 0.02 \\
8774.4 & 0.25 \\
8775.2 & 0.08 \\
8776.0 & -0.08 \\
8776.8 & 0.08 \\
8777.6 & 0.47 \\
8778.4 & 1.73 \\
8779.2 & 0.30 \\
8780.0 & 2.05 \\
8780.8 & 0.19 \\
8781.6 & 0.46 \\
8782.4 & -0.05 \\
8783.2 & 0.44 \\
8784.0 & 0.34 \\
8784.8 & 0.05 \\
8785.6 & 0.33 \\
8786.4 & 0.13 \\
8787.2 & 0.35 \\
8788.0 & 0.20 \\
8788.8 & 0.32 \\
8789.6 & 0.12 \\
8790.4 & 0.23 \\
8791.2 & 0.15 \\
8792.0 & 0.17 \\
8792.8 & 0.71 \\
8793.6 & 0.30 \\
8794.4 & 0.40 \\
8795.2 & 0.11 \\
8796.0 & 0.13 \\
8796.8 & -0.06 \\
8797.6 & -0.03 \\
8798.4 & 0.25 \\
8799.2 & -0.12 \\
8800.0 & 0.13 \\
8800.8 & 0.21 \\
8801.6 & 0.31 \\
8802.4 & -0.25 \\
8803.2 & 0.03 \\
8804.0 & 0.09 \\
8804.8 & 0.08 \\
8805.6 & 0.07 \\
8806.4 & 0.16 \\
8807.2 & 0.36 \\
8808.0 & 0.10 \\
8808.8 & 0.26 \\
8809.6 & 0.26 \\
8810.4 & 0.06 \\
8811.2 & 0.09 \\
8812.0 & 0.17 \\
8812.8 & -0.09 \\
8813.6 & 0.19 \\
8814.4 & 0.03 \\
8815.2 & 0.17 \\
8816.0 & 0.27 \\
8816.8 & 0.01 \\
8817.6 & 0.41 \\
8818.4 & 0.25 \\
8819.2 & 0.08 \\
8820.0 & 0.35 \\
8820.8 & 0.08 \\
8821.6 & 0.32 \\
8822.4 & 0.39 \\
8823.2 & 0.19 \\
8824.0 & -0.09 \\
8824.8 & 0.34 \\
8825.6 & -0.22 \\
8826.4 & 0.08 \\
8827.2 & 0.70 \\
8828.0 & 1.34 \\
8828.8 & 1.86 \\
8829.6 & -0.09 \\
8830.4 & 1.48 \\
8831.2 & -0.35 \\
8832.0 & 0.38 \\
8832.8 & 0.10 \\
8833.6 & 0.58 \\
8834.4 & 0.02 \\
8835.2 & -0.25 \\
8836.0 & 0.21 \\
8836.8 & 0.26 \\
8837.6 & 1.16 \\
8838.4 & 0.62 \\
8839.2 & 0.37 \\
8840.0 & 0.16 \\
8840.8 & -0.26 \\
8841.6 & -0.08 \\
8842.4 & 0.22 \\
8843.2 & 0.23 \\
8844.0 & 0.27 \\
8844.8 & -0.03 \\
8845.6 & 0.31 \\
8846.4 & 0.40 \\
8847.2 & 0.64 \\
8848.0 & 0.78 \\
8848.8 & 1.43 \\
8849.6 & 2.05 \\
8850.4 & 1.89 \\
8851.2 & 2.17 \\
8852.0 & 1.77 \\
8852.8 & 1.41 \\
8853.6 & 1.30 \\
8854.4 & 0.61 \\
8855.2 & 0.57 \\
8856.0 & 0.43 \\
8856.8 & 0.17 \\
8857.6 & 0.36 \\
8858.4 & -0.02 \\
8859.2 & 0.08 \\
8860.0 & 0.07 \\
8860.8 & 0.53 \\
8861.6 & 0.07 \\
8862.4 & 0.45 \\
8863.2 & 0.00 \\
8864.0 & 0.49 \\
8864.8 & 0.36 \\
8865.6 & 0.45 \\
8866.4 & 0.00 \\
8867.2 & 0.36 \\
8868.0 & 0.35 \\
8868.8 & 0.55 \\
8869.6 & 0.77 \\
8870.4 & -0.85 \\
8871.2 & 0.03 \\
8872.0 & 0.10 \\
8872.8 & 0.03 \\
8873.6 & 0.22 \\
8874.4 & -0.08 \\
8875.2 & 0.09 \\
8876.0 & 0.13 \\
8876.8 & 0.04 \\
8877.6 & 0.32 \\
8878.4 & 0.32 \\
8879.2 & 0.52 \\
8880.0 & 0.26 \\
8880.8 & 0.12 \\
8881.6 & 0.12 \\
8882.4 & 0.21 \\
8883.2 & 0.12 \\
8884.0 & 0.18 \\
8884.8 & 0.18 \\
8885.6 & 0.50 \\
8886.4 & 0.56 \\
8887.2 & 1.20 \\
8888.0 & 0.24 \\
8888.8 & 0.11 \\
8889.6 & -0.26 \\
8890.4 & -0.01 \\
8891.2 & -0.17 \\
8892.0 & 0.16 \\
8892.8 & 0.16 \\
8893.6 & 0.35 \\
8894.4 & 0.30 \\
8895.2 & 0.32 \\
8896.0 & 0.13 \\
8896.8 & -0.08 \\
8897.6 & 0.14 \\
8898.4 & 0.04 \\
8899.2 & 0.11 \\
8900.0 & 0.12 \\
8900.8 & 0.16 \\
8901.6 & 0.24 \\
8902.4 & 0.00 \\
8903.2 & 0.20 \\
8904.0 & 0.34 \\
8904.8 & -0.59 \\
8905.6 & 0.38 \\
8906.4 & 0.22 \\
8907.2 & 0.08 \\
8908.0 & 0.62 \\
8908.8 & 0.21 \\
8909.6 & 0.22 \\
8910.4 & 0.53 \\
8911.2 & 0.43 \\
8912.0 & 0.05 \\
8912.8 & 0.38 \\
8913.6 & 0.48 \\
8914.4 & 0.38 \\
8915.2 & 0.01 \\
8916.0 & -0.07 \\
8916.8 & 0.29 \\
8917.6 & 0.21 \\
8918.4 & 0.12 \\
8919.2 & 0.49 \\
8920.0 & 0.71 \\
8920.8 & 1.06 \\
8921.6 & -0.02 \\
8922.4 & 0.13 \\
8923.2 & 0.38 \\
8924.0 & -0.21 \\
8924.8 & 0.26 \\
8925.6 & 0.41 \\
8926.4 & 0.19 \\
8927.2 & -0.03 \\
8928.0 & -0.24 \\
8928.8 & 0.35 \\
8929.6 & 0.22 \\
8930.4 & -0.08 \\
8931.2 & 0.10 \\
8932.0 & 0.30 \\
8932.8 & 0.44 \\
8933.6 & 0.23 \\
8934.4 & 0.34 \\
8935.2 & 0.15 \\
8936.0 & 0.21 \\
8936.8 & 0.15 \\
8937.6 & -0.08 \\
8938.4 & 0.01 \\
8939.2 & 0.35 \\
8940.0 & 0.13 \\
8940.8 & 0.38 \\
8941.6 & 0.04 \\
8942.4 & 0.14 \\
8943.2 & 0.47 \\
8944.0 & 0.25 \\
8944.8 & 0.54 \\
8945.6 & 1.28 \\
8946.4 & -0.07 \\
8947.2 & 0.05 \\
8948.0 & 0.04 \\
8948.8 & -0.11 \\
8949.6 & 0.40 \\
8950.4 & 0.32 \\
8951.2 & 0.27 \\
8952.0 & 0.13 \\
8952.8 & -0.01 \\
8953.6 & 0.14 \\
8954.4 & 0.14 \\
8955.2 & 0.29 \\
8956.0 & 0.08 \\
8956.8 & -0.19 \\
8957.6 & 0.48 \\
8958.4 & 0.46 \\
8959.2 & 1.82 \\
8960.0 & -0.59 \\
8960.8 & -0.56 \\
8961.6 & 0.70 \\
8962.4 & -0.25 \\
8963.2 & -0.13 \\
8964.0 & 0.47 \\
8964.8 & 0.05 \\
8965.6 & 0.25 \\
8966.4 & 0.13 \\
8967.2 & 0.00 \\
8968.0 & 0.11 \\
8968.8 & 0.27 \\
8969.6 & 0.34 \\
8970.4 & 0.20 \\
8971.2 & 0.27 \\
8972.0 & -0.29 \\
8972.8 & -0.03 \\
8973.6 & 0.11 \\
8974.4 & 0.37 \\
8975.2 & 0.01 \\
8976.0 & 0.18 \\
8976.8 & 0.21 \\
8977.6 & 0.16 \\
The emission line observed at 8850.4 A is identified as [O III]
